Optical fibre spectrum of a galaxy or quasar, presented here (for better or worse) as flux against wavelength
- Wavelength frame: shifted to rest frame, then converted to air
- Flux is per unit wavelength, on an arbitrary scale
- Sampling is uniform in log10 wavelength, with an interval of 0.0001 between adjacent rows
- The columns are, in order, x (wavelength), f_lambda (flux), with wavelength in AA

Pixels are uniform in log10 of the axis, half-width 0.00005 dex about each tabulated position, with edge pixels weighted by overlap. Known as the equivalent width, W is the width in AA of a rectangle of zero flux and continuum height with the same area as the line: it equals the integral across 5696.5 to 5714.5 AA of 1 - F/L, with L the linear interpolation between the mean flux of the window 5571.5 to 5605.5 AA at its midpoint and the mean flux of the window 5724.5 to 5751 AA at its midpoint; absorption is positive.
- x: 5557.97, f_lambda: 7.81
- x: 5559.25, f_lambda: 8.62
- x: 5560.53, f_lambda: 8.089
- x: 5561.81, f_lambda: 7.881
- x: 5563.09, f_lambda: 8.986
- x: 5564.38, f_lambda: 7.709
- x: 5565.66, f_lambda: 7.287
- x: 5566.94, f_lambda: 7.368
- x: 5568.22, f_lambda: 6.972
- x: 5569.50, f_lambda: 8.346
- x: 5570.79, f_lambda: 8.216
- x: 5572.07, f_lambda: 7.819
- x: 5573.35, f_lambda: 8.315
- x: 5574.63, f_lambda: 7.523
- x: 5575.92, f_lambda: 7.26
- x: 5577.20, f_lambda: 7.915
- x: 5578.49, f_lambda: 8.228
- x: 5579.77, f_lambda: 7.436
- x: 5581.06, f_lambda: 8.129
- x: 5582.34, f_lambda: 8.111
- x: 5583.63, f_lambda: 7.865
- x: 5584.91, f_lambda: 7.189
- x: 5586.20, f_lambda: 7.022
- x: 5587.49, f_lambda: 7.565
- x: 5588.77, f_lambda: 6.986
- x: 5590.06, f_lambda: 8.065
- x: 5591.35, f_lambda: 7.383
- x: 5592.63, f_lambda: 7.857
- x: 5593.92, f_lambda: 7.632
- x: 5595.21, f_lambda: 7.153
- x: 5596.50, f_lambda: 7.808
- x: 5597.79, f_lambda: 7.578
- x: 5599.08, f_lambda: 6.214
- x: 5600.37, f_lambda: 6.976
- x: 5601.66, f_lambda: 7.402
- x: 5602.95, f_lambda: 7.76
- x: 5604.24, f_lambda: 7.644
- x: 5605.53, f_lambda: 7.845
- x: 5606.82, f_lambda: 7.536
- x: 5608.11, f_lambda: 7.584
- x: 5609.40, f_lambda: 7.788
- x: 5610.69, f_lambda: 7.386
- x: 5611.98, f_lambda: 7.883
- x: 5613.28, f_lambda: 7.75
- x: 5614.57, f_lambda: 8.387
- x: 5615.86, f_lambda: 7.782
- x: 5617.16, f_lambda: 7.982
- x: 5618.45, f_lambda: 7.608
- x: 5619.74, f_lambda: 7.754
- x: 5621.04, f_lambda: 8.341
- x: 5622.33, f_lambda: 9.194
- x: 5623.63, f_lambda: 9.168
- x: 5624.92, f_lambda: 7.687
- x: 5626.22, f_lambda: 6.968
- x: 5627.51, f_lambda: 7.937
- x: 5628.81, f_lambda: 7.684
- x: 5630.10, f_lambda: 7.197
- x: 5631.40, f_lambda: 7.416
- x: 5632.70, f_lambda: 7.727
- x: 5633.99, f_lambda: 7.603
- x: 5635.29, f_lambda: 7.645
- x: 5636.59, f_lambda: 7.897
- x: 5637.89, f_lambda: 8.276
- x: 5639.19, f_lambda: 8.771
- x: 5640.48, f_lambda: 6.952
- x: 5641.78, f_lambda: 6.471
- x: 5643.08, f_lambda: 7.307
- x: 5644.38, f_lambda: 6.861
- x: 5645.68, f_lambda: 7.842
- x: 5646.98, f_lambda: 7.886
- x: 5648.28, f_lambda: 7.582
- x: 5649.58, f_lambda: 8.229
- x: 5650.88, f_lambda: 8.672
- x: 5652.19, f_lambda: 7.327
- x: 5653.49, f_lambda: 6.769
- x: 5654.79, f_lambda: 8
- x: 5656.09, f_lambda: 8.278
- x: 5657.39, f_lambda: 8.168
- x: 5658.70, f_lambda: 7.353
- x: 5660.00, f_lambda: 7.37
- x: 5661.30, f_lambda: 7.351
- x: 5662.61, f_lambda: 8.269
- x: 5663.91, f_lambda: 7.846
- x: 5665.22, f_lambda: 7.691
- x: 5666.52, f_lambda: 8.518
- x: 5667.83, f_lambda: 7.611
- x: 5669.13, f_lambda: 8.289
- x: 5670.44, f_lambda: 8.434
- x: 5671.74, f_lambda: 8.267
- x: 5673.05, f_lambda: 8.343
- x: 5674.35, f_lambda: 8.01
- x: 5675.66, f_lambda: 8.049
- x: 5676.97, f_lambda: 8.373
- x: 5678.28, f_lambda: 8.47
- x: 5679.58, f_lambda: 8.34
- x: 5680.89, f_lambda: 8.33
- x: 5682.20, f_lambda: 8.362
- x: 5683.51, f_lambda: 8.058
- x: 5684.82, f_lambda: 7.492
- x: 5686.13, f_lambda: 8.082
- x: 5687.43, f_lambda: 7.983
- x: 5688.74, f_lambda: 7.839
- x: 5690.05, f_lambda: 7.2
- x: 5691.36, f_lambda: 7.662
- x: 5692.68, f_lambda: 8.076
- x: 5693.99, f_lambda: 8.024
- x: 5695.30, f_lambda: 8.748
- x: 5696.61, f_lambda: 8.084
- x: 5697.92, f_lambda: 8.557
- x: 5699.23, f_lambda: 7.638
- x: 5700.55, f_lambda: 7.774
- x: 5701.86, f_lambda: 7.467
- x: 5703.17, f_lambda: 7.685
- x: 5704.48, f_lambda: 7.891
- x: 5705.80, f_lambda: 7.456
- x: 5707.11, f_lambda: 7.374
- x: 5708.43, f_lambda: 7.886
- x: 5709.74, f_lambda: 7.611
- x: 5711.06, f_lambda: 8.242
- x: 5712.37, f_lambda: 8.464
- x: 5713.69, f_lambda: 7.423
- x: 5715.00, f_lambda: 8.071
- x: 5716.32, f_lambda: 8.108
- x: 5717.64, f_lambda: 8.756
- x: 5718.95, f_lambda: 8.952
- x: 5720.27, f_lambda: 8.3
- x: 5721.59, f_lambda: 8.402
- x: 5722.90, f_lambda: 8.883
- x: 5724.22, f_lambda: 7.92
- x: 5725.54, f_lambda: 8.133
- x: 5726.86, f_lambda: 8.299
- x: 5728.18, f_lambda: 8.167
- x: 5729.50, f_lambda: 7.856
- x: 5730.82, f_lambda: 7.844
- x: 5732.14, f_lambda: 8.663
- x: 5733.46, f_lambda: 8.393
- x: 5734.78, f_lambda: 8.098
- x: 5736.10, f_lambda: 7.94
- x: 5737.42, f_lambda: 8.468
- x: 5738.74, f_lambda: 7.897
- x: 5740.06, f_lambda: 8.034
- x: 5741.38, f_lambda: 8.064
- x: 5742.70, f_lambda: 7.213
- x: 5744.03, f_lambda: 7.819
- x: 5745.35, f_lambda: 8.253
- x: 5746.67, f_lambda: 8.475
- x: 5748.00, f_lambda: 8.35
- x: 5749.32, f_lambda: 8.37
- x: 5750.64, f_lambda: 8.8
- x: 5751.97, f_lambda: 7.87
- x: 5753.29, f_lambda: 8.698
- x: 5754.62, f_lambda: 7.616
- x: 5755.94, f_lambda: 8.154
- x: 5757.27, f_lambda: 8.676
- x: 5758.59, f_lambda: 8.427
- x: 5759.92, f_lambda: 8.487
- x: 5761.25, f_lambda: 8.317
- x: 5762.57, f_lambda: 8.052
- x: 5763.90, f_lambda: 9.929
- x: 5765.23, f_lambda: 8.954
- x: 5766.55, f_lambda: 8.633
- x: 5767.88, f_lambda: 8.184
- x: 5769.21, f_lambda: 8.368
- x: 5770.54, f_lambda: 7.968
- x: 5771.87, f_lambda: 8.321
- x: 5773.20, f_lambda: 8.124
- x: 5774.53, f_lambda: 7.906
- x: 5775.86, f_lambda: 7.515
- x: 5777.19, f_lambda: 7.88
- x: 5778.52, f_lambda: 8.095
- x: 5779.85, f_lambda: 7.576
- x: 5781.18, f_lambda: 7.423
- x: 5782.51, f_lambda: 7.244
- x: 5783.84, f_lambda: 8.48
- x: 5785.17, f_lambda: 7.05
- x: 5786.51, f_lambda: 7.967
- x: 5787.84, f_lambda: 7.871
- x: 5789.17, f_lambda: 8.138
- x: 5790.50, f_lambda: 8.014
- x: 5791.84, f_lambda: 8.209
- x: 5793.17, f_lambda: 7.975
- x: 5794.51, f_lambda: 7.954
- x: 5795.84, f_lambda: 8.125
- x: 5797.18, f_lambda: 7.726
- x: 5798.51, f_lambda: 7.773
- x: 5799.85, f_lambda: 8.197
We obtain 0.5 AA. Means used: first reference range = 7.57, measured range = 7.82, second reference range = 8.15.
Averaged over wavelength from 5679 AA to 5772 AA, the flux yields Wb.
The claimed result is 8.15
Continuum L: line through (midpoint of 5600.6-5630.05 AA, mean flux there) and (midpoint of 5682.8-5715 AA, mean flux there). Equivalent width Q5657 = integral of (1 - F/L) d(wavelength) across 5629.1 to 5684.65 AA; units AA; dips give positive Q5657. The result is -0.02 AA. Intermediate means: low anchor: 7.84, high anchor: 7.87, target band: 7.86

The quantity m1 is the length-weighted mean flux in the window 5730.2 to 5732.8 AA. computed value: 8.26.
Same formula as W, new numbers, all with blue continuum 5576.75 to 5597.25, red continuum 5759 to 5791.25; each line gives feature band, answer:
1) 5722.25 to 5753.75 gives -0.67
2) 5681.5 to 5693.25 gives 0.04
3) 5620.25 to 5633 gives -0.32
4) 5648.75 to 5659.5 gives -0.04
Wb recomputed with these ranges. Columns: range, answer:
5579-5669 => 7.7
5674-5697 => 8.06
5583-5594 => 7.5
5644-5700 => 7.97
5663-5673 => 8.11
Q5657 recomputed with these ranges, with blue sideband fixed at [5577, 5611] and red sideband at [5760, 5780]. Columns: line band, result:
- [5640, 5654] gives 0.6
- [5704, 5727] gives -0.2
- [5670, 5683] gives -0.7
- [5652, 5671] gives 0.0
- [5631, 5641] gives -0.1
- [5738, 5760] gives 0.0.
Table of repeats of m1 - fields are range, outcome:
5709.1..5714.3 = 7.93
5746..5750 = 8.41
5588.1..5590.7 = 7.54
